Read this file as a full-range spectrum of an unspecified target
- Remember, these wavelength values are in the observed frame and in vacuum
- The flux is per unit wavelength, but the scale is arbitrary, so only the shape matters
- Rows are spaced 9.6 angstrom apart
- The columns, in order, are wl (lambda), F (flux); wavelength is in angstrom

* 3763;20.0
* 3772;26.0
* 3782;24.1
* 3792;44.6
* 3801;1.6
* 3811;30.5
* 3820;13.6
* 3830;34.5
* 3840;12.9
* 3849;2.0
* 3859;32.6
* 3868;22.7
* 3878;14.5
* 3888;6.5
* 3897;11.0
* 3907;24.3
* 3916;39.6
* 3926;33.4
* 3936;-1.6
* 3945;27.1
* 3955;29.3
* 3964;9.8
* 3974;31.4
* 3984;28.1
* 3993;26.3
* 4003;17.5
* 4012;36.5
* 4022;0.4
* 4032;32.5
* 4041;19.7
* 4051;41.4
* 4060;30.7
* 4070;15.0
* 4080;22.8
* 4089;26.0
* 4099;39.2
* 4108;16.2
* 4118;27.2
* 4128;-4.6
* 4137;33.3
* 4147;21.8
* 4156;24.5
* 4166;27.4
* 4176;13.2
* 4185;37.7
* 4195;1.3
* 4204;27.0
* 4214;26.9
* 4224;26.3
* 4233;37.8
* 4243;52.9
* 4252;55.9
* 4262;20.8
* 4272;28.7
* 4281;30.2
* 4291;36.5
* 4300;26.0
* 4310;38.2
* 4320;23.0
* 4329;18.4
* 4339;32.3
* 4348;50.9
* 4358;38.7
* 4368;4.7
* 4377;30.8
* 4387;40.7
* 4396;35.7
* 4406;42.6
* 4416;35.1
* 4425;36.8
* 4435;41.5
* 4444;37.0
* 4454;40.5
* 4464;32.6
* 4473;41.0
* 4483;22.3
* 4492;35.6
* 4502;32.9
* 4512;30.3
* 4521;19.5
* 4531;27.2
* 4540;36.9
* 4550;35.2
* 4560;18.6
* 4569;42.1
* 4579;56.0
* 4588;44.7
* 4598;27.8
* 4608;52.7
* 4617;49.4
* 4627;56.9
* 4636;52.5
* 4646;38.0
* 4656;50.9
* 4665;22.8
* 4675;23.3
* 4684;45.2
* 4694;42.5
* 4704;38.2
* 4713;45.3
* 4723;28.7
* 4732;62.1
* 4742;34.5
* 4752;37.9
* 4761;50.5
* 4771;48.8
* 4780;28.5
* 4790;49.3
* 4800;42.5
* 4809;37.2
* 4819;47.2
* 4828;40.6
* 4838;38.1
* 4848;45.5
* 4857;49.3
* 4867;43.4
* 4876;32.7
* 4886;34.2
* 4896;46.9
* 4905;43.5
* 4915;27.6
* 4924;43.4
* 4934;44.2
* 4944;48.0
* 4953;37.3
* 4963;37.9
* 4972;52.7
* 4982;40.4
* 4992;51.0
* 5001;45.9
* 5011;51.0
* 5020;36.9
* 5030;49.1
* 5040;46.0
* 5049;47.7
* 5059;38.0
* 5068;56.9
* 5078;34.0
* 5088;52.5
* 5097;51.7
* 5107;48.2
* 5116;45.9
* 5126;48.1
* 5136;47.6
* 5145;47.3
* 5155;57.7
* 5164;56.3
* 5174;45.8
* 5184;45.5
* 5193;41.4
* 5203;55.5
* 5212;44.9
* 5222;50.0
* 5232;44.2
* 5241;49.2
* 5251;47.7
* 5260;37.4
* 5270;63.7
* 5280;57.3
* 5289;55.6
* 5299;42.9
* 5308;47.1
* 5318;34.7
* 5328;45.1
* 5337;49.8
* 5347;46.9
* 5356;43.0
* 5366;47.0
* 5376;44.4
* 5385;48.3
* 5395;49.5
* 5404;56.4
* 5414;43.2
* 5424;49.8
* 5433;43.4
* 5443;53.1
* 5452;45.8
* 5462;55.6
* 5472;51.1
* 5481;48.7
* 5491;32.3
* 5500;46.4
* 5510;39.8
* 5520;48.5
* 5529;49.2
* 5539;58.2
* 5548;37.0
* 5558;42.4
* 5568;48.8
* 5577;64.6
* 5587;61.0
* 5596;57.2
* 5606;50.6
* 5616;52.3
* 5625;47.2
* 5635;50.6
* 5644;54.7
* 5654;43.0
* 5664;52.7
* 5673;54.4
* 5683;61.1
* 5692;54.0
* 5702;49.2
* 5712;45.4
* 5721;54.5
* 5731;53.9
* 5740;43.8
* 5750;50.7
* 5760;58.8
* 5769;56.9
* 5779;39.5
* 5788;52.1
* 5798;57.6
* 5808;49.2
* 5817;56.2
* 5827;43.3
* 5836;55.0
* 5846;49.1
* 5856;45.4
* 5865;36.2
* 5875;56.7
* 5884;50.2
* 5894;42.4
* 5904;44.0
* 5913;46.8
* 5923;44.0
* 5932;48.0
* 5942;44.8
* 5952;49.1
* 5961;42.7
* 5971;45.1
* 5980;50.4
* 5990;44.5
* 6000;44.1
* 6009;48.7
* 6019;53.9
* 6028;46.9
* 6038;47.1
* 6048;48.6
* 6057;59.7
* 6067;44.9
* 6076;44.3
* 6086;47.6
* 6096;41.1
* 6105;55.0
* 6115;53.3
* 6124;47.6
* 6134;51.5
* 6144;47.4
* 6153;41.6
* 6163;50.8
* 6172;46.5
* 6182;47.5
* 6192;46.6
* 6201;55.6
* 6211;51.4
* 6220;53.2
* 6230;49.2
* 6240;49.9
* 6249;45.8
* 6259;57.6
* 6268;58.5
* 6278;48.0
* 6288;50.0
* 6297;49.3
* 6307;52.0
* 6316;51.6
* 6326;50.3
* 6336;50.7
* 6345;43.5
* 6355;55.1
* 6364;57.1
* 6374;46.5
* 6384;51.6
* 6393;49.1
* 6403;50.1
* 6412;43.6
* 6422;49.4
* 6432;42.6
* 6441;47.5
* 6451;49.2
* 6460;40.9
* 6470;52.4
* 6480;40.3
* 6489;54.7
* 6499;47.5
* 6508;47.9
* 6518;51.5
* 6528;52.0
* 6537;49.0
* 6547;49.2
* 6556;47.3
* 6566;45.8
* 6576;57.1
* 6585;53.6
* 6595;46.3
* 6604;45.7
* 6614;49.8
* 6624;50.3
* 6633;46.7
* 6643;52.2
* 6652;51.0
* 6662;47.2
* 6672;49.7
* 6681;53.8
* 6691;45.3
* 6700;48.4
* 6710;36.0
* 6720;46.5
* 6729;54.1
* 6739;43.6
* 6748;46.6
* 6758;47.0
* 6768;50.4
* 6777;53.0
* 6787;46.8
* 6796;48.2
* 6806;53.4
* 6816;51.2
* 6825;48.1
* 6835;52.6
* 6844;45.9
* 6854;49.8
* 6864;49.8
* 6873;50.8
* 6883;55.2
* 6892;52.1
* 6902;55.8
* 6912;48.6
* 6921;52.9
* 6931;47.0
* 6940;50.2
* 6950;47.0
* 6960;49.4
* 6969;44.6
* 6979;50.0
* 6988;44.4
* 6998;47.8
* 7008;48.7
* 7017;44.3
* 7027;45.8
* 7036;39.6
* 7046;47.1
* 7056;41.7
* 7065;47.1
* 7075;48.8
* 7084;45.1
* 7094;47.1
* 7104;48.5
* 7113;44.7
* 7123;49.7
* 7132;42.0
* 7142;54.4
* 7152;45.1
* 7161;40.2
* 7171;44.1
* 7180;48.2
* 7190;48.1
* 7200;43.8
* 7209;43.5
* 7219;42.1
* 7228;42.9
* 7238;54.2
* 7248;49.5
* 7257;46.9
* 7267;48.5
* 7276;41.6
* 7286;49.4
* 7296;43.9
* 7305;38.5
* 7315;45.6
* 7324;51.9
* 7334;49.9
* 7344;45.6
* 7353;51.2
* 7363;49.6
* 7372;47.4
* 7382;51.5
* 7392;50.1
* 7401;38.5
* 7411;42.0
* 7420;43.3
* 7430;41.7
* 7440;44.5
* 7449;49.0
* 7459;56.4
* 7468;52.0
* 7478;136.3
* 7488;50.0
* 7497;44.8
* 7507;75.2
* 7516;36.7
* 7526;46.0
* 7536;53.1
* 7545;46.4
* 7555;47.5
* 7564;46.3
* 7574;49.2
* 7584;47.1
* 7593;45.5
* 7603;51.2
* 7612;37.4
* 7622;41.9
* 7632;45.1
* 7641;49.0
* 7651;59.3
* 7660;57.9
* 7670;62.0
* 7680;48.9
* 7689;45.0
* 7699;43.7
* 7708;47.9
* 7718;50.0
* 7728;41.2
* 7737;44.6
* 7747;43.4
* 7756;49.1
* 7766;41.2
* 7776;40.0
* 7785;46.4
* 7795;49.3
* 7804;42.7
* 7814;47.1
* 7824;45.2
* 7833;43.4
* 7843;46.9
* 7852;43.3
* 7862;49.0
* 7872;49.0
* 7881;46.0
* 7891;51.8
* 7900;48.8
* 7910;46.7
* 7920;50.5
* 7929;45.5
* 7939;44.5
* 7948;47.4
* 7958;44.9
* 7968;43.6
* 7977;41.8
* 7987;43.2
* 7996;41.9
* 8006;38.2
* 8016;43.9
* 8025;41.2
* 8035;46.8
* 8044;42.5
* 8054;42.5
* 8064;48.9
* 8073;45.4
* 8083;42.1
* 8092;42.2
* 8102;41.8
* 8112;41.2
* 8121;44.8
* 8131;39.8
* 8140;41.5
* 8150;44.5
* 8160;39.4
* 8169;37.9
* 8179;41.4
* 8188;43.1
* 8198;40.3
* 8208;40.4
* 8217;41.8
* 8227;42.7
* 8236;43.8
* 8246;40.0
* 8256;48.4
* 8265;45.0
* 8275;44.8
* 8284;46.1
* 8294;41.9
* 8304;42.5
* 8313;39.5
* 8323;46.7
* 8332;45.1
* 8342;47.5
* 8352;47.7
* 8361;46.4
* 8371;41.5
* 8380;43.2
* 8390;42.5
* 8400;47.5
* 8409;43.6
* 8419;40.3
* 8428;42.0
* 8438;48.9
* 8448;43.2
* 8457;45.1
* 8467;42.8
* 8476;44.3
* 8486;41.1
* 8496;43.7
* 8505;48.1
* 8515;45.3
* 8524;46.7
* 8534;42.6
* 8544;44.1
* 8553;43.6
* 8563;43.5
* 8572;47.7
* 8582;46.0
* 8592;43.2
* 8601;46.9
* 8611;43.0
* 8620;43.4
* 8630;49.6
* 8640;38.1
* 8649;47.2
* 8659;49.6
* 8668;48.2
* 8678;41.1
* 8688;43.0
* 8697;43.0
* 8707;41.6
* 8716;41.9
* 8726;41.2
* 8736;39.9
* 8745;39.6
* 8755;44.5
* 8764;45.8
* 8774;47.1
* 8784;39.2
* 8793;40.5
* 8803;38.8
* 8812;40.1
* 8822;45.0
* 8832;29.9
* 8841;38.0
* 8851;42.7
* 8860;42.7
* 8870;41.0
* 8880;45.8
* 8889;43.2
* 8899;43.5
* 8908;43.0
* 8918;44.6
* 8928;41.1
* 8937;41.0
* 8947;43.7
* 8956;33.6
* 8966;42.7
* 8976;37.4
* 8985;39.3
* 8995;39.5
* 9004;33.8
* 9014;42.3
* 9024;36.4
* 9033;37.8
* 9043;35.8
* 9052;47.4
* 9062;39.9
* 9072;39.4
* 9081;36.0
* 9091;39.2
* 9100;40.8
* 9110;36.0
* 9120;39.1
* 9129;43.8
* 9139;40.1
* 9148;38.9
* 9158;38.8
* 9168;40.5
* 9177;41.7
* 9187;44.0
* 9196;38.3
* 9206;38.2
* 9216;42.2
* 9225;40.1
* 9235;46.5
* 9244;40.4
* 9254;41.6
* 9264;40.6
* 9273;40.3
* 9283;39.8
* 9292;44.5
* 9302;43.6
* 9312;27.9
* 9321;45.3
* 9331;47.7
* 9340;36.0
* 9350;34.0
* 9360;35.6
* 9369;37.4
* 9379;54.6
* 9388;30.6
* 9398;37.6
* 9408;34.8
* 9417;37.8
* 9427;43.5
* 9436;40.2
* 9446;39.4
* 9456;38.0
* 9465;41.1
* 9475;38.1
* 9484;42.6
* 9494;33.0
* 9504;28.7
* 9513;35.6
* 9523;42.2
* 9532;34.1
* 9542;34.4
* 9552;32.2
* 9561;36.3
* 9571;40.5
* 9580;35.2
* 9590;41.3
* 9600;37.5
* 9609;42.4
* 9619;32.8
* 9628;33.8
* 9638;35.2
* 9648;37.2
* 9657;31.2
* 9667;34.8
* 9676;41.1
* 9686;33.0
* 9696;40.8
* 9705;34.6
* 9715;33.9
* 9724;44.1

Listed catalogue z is 0.140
